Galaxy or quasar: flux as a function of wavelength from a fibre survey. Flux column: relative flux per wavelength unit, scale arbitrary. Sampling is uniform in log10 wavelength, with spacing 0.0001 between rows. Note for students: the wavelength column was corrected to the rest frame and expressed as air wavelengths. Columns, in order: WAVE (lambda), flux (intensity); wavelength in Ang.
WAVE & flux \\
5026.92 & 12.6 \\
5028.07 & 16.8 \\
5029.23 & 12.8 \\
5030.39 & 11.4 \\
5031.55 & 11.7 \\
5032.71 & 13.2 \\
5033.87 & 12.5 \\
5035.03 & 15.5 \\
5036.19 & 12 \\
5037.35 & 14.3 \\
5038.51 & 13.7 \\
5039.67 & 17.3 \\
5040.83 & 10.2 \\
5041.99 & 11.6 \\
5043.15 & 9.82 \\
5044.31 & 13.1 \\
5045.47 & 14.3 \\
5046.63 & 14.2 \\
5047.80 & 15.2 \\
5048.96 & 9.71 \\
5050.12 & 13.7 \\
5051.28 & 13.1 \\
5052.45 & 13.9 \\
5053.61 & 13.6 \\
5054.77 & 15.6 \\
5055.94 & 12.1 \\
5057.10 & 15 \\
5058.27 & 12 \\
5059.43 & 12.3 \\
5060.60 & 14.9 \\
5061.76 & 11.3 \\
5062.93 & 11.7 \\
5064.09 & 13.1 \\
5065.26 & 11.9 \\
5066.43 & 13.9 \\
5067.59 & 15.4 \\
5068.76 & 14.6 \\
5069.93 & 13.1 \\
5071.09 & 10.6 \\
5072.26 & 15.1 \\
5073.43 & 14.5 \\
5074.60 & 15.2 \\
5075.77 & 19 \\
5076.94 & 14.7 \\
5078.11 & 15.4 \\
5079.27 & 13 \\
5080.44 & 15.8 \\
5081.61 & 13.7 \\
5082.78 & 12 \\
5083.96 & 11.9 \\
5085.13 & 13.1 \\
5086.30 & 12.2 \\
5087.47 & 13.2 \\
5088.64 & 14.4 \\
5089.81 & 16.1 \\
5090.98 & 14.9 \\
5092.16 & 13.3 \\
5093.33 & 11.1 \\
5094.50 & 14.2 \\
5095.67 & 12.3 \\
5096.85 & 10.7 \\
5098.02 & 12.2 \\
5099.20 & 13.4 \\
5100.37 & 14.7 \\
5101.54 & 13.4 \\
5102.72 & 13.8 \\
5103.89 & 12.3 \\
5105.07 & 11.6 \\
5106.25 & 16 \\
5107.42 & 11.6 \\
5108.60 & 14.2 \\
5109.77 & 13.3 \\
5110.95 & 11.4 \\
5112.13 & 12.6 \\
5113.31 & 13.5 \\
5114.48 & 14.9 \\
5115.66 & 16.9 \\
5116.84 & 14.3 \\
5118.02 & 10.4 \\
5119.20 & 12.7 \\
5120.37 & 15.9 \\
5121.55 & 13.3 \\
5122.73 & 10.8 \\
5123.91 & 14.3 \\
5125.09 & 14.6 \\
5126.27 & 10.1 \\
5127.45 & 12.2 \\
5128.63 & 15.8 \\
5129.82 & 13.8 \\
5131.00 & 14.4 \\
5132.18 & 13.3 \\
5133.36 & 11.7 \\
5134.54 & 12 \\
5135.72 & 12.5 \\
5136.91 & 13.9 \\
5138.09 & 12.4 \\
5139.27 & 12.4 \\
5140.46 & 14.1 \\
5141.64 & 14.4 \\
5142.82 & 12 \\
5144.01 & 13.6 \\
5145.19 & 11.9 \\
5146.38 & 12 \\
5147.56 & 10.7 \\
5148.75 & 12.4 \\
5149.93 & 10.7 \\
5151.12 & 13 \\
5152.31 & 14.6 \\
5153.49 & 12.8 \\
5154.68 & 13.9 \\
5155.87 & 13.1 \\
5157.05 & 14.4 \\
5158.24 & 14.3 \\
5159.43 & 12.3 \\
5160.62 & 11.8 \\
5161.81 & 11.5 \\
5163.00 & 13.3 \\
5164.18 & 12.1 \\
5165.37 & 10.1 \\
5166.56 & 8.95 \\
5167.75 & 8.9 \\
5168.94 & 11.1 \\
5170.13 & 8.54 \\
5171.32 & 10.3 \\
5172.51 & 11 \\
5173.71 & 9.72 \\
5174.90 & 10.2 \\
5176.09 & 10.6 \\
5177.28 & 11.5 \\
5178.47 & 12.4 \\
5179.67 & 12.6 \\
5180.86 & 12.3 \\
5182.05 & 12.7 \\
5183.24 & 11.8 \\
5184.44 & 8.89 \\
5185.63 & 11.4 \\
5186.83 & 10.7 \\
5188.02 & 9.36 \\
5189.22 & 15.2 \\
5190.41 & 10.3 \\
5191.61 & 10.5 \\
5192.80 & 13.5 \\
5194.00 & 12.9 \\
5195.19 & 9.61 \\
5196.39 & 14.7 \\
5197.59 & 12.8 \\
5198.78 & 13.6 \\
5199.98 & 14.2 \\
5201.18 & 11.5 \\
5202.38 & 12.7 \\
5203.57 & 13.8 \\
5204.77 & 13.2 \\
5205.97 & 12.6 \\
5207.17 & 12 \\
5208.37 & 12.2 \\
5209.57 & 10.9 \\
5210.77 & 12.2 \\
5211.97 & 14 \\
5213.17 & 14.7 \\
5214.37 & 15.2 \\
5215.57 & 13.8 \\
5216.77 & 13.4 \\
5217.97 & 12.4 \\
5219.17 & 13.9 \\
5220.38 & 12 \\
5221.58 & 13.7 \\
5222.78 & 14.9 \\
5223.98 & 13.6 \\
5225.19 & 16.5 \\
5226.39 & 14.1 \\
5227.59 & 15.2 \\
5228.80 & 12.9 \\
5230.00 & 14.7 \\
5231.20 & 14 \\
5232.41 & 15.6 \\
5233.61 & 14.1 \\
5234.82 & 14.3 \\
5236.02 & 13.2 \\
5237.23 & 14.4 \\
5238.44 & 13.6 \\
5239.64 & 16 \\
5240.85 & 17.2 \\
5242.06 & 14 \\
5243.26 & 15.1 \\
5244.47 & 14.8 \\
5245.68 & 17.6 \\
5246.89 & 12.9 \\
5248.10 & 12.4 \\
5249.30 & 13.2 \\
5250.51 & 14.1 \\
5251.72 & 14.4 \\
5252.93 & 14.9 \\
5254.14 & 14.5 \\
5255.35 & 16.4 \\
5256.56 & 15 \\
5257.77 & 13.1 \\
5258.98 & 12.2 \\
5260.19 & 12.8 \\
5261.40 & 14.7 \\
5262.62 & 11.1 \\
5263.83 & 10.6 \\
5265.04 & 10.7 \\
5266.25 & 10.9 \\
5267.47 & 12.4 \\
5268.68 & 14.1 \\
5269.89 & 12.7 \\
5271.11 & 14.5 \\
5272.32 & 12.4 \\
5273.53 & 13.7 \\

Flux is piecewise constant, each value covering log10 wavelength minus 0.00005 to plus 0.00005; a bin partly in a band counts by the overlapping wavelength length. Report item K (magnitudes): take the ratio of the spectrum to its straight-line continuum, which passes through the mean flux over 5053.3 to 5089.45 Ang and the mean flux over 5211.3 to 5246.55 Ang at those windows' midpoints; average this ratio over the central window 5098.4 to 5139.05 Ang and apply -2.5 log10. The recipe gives 0.05 mag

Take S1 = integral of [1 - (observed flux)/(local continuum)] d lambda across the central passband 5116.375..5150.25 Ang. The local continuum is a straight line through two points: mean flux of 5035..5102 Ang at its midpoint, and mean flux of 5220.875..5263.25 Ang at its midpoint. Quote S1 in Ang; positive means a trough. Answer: 2.3 Ang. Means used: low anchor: 13.5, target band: 12.9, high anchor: 14.3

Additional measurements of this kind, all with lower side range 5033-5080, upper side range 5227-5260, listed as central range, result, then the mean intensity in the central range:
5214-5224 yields 0.48 Ang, 13.6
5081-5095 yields 0.37 Ang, 13.3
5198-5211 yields 1.46 Ang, 12.6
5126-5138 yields 0.76 Ang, 13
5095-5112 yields 1.06 Ang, 12.9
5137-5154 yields 1.57 Ang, 12.7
